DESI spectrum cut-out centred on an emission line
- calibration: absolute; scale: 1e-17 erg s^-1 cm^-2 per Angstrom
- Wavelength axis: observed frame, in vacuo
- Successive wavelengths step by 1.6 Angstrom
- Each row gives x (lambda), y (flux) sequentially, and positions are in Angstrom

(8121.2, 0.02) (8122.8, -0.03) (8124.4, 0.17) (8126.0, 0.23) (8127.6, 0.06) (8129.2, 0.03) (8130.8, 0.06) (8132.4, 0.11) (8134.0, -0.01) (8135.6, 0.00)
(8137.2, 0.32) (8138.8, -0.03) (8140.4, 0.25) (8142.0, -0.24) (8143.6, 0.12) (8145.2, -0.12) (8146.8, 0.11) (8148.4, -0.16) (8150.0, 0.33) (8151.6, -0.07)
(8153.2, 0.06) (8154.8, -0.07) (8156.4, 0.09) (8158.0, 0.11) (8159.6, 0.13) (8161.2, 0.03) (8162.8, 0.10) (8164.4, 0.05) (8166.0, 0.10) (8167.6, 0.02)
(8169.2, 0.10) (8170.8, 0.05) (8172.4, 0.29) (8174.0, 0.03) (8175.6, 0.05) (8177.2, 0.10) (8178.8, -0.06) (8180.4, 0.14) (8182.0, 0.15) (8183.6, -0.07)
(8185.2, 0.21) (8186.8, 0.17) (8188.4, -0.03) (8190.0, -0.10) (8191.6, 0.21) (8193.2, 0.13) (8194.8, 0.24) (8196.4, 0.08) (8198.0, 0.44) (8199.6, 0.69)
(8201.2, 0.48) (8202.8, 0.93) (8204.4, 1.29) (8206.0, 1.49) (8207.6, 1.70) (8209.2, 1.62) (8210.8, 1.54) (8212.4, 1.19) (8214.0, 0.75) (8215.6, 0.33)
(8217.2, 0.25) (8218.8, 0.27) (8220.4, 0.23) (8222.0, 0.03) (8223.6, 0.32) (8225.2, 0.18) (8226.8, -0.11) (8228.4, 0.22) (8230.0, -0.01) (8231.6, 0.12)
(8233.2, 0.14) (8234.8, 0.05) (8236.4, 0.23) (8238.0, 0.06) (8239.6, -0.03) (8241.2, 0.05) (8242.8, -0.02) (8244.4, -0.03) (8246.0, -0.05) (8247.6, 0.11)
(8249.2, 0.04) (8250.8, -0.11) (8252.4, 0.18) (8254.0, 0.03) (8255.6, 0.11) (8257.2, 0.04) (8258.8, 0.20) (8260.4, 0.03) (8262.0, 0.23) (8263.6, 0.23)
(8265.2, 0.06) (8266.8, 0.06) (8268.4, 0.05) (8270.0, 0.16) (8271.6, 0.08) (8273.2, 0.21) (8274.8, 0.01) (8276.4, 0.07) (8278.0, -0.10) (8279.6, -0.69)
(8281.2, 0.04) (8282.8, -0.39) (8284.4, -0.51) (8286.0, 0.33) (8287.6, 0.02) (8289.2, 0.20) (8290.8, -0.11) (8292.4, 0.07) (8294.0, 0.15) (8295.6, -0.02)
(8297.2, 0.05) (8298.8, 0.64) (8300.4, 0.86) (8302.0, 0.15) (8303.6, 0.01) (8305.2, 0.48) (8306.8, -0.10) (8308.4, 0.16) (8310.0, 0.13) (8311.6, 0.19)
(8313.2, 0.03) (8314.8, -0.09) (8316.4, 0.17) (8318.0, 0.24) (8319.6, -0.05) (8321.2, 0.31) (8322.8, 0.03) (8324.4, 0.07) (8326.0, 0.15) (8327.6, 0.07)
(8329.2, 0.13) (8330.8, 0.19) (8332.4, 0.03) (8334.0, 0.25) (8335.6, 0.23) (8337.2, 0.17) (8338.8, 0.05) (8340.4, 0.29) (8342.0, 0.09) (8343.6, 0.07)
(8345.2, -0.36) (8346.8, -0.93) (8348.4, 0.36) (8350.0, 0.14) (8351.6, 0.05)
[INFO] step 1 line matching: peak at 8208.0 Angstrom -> [O II]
